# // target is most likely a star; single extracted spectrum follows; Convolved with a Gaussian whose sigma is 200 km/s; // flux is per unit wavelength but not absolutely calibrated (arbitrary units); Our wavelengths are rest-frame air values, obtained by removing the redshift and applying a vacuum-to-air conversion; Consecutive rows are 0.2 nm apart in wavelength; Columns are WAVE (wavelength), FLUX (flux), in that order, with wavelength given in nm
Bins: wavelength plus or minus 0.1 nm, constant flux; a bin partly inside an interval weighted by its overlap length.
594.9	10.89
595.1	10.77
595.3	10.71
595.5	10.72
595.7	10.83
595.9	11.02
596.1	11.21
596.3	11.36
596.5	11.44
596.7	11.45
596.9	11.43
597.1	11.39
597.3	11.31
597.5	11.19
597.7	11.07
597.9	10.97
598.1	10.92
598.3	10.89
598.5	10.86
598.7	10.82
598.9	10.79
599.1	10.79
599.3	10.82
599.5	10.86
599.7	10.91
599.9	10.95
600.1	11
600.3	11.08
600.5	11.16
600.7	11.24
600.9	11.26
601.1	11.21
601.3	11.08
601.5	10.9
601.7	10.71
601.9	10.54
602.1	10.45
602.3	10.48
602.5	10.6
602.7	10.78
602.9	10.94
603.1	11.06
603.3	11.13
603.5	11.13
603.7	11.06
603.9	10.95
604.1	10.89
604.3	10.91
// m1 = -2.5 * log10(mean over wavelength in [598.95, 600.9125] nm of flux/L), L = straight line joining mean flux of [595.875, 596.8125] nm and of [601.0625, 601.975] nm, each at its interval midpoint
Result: 0.00 mag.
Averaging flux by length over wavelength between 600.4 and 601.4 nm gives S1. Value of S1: 11.2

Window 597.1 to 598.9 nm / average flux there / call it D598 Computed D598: 11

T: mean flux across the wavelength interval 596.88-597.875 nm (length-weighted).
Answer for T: 11.2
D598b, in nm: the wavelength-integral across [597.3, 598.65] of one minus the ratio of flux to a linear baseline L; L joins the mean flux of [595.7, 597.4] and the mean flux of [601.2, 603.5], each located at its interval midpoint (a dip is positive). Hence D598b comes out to 0.02 nm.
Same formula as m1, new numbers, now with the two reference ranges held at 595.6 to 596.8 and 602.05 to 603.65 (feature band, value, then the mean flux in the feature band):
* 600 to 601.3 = -0.018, 11.2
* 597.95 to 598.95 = 0.022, 10.9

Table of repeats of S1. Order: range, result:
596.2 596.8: 11.4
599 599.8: 10.8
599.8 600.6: 11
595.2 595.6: 10.7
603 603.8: 11.1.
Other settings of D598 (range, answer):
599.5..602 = 11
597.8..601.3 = 11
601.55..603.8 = 10.8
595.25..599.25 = 11.1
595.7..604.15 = 11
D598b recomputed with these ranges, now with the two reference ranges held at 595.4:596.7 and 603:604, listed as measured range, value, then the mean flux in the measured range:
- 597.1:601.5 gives 0.033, 11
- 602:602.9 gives 0.037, 10.6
